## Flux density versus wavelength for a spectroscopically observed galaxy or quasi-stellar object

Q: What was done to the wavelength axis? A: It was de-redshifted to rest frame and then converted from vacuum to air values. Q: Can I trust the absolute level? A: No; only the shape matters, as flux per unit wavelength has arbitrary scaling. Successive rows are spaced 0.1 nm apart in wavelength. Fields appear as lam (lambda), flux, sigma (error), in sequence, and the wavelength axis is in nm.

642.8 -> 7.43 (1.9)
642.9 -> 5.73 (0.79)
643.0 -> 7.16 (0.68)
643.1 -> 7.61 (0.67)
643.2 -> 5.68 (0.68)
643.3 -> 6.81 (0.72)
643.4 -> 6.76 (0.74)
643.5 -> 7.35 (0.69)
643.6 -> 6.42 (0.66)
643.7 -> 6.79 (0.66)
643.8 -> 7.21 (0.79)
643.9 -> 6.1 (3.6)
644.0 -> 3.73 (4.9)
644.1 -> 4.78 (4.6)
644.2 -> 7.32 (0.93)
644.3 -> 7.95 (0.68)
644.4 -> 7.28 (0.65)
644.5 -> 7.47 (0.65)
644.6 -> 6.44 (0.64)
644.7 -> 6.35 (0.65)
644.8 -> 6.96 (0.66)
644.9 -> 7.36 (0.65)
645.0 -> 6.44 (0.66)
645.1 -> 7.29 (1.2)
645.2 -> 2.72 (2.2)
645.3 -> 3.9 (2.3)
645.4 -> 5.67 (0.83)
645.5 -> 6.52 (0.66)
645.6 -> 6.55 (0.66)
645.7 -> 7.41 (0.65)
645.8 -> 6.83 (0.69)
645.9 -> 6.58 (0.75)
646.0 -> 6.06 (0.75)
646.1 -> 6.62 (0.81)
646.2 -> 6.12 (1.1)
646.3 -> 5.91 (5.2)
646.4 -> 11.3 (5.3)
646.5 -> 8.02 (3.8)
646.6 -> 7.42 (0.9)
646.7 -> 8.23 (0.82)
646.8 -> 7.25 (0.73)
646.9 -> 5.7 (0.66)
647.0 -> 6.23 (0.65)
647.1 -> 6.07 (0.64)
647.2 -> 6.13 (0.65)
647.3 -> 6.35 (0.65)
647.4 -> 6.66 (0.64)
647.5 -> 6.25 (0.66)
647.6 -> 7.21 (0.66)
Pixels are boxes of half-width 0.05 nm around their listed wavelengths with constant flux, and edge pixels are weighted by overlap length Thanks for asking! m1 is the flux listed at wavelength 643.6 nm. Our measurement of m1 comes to 6.42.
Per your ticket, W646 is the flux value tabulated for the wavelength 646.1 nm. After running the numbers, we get 6.62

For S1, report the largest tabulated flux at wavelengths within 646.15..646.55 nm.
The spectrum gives 11.3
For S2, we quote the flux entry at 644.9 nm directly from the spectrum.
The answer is 7.36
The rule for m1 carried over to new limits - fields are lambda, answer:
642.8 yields 7.43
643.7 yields 6.79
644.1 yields 4.78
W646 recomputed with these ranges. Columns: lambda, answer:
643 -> 7.16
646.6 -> 7.42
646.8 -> 7.25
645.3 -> 3.9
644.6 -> 6.44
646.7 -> 8.23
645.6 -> 6.55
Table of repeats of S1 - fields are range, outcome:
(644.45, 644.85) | 7.47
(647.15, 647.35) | 6.35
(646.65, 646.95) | 8.23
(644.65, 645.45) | 7.36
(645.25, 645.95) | 7.41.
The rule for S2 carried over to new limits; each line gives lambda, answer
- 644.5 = 7.47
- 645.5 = 6.52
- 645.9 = 6.58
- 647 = 6.23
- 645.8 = 6.83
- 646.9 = 5.7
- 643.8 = 7.21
